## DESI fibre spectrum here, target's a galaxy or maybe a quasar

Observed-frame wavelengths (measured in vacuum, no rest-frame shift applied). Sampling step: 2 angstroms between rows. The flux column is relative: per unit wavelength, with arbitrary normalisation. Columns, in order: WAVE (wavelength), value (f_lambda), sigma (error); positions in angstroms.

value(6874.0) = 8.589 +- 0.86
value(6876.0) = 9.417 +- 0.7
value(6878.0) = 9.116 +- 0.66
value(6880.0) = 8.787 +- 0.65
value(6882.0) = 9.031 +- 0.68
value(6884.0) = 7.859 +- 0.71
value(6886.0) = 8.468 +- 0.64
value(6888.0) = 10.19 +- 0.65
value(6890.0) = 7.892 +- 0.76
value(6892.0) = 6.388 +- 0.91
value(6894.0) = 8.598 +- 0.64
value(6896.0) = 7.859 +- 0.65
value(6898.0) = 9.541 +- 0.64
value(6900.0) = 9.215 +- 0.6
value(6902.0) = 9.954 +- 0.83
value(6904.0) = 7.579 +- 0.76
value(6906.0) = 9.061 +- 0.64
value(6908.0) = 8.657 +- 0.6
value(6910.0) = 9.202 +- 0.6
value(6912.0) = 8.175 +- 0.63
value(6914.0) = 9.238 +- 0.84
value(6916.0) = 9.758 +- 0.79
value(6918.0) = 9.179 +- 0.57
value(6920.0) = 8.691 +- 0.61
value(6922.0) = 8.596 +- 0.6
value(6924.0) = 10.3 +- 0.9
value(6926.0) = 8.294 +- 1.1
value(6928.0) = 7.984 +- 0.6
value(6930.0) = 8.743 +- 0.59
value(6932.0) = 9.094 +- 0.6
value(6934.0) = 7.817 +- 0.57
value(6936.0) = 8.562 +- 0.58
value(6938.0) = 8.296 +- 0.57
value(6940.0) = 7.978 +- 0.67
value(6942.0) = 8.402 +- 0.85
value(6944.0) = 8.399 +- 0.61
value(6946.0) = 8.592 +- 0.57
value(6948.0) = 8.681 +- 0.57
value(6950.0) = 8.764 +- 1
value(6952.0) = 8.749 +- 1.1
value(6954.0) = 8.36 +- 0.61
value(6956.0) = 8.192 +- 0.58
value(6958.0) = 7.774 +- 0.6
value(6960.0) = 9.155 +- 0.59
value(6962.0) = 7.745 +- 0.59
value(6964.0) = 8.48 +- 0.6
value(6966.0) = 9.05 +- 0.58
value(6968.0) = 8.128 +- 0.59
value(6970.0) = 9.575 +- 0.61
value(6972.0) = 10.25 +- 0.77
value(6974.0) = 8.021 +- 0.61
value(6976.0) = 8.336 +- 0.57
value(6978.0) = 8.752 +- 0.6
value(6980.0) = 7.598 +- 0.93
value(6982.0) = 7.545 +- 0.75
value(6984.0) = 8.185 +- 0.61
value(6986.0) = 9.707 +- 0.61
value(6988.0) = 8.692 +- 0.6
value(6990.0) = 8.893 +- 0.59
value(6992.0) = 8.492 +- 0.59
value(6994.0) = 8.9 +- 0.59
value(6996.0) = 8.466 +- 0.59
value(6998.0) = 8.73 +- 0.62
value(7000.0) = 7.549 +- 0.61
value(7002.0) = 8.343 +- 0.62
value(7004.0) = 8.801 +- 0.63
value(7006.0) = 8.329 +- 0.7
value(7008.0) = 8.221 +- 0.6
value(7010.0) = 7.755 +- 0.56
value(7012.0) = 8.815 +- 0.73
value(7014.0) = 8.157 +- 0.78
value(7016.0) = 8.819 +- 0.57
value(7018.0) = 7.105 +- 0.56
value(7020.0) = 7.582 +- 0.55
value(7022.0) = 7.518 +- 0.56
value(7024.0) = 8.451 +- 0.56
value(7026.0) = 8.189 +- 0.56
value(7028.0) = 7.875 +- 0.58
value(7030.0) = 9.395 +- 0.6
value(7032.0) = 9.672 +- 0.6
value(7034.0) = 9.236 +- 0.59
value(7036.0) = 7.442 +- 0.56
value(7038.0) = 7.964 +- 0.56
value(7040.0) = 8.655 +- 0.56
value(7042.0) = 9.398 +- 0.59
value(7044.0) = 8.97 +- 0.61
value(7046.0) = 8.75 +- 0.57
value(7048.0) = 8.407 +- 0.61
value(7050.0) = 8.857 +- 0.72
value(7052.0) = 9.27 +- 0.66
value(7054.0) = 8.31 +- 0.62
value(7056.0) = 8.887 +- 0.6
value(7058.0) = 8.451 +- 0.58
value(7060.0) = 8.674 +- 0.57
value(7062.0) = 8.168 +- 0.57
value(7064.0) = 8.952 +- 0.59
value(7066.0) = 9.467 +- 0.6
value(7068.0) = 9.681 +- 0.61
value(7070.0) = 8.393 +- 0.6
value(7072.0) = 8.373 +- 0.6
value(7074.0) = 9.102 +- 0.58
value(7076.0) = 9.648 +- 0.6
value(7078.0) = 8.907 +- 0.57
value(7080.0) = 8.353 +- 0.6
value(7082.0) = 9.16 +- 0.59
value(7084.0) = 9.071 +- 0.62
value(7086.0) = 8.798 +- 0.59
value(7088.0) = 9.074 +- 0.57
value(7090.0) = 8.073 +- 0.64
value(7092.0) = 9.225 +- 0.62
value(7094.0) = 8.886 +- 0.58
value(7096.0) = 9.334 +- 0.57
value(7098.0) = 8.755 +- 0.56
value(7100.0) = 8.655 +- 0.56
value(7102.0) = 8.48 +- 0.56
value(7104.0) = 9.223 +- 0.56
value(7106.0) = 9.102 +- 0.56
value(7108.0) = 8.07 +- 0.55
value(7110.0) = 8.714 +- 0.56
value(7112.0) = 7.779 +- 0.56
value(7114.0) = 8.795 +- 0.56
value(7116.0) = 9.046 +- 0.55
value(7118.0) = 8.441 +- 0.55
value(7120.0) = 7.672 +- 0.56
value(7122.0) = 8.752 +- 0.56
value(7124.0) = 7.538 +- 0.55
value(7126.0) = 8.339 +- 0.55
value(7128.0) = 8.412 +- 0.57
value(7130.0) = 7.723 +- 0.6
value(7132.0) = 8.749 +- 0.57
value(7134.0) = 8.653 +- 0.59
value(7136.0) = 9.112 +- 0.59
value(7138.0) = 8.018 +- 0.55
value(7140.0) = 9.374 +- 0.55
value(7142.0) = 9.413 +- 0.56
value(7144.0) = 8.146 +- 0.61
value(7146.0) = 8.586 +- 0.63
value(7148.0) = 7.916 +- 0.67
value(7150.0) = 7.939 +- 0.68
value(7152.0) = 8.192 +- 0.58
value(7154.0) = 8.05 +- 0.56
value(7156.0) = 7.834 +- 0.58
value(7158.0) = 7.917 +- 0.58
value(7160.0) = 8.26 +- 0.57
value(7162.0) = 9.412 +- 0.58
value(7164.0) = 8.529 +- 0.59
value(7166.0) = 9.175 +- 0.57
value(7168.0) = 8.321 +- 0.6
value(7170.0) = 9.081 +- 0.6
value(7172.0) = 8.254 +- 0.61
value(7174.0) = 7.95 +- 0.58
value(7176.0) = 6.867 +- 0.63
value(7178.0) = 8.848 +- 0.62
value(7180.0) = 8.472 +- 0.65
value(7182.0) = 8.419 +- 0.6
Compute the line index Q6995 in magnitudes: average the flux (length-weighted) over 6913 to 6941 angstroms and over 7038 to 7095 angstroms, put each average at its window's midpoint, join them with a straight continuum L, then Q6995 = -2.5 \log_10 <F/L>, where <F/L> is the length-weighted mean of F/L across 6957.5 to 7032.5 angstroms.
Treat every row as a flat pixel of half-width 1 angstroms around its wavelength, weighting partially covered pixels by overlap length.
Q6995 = 0.04 mag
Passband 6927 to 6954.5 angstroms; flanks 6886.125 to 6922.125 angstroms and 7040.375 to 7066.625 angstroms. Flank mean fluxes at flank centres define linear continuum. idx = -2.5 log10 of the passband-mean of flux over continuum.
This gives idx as 0.04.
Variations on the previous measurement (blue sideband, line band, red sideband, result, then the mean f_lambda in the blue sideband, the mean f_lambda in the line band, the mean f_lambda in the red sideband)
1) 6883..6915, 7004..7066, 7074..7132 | 0.02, 8.62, 8.5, 8.65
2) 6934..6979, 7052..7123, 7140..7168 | -0.04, 8.54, 8.76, 8.44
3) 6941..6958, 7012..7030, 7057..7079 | 0.08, 8.47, 8.09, 8.89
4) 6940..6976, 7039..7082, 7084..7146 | -0.03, 8.58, 8.85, 8.62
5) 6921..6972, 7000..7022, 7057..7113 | 0.07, 8.58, 8.13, 8.81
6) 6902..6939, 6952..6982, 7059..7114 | 0.03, 8.77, 8.5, 8.82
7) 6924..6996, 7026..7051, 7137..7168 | -0.02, 8.54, 8.7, 8.45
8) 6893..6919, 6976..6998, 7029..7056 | 0.04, 8.92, 8.52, 8.8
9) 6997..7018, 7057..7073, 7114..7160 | -0.06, 8.29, 8.77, 8.36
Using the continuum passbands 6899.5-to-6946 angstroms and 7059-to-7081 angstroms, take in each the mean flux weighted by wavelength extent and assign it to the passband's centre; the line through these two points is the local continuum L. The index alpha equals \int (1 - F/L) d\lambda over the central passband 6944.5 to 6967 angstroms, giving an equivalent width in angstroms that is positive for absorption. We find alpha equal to 0.7 angstroms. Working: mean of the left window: 8.74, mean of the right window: 8.88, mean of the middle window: 8.5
